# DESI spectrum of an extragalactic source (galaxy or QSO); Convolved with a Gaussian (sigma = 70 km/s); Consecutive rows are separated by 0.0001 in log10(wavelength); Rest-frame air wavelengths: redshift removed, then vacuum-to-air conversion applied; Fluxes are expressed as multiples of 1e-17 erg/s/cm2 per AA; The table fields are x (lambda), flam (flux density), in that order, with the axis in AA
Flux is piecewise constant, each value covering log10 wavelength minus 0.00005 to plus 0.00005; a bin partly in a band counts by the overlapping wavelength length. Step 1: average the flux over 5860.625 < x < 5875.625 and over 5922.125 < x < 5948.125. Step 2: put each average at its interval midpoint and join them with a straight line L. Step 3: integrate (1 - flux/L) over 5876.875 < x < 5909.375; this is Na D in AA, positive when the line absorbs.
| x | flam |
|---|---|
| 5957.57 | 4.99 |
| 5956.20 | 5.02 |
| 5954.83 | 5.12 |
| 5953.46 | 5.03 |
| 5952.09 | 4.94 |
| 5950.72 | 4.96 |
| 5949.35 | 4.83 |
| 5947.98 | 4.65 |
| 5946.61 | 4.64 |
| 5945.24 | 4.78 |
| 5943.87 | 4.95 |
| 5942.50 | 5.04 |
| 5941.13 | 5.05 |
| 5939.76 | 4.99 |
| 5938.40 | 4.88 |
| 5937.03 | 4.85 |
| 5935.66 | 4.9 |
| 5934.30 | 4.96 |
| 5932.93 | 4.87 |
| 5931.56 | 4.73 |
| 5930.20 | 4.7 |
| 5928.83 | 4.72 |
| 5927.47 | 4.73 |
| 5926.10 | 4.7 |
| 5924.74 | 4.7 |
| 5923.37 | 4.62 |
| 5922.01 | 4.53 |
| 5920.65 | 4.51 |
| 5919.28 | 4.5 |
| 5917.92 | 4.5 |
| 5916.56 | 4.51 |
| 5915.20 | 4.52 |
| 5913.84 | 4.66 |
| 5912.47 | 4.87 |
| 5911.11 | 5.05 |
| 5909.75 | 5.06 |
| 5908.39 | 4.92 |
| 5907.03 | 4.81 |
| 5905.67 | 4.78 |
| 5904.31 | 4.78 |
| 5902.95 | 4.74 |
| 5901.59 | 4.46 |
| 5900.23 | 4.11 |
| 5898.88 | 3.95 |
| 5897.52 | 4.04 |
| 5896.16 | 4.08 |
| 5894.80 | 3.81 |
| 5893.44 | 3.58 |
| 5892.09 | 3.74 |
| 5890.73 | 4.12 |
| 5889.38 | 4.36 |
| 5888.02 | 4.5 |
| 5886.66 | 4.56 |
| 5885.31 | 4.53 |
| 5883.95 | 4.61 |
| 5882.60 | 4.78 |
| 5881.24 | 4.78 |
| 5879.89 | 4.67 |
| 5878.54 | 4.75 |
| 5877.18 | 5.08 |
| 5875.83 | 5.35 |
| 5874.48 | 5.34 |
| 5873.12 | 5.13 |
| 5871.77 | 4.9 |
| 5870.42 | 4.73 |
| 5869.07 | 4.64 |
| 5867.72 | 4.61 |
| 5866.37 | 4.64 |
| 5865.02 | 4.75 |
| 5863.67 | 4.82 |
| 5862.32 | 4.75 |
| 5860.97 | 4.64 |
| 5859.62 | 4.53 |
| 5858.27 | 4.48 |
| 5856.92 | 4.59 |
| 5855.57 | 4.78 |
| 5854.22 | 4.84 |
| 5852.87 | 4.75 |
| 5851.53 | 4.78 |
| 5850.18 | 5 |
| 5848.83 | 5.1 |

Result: 2.6 AA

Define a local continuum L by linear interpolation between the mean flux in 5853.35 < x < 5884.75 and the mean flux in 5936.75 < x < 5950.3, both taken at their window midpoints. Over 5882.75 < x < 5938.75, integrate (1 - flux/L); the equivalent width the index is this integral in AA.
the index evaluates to 3.3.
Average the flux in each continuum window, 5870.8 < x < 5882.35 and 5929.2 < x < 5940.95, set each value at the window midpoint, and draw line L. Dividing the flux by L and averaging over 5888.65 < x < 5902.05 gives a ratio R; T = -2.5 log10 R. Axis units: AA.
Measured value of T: 0.225 mag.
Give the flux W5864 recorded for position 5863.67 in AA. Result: 4.82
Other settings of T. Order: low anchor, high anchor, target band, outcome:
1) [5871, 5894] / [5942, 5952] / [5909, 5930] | 0.02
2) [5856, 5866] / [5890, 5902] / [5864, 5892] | -0.09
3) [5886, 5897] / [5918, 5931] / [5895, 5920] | -0.05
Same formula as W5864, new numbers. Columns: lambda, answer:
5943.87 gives 4.95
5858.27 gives 4.48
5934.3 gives 4.96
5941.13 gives 5.05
